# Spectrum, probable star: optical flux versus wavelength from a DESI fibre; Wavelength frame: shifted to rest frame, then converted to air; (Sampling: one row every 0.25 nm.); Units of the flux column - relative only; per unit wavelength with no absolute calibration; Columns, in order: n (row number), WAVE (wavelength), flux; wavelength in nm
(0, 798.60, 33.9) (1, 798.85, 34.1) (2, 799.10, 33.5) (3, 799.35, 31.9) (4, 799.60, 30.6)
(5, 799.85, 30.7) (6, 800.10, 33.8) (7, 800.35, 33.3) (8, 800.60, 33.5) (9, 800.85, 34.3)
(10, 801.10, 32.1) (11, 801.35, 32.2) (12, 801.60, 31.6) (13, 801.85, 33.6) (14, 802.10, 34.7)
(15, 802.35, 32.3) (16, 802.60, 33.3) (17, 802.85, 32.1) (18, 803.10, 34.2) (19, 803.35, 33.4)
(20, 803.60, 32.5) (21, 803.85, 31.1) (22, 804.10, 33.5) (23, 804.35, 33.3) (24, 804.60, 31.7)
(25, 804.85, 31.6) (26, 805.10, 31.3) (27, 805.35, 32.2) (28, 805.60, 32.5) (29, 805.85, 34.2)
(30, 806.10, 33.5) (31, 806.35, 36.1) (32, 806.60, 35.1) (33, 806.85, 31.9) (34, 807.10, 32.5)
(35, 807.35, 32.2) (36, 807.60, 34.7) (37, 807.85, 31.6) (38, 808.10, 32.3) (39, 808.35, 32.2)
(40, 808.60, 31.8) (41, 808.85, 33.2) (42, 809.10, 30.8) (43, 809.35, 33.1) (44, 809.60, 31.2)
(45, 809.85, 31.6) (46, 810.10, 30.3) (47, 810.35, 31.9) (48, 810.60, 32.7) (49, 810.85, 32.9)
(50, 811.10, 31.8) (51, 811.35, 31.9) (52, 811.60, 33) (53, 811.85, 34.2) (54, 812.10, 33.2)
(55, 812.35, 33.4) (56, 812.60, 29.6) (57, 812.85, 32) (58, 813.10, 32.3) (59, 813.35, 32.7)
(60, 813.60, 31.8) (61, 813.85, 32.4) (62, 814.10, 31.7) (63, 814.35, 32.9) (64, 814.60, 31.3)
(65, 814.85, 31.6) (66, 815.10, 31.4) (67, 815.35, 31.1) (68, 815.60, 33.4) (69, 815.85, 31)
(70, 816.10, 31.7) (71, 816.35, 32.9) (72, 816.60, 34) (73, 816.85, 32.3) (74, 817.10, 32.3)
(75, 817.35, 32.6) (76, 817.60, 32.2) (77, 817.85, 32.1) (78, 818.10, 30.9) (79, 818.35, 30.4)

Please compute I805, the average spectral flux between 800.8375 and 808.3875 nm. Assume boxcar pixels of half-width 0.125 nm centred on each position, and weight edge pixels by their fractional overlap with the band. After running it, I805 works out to 32.9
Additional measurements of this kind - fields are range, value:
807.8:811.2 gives 32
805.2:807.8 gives 33.4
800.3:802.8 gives 33.1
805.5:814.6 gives 32.5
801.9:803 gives 33.2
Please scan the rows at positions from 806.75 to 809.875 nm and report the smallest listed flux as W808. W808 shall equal 30.8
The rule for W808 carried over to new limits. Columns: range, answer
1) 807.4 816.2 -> 29.6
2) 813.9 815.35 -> 31.1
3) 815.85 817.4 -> 31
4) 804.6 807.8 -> 31.3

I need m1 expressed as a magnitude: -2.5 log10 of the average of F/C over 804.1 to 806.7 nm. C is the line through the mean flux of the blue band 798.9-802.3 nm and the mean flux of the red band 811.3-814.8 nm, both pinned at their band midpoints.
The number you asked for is -0.02 mag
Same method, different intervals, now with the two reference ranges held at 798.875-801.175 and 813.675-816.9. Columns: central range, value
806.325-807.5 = -0.030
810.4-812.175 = -0.016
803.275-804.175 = 0.001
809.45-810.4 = 0.037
